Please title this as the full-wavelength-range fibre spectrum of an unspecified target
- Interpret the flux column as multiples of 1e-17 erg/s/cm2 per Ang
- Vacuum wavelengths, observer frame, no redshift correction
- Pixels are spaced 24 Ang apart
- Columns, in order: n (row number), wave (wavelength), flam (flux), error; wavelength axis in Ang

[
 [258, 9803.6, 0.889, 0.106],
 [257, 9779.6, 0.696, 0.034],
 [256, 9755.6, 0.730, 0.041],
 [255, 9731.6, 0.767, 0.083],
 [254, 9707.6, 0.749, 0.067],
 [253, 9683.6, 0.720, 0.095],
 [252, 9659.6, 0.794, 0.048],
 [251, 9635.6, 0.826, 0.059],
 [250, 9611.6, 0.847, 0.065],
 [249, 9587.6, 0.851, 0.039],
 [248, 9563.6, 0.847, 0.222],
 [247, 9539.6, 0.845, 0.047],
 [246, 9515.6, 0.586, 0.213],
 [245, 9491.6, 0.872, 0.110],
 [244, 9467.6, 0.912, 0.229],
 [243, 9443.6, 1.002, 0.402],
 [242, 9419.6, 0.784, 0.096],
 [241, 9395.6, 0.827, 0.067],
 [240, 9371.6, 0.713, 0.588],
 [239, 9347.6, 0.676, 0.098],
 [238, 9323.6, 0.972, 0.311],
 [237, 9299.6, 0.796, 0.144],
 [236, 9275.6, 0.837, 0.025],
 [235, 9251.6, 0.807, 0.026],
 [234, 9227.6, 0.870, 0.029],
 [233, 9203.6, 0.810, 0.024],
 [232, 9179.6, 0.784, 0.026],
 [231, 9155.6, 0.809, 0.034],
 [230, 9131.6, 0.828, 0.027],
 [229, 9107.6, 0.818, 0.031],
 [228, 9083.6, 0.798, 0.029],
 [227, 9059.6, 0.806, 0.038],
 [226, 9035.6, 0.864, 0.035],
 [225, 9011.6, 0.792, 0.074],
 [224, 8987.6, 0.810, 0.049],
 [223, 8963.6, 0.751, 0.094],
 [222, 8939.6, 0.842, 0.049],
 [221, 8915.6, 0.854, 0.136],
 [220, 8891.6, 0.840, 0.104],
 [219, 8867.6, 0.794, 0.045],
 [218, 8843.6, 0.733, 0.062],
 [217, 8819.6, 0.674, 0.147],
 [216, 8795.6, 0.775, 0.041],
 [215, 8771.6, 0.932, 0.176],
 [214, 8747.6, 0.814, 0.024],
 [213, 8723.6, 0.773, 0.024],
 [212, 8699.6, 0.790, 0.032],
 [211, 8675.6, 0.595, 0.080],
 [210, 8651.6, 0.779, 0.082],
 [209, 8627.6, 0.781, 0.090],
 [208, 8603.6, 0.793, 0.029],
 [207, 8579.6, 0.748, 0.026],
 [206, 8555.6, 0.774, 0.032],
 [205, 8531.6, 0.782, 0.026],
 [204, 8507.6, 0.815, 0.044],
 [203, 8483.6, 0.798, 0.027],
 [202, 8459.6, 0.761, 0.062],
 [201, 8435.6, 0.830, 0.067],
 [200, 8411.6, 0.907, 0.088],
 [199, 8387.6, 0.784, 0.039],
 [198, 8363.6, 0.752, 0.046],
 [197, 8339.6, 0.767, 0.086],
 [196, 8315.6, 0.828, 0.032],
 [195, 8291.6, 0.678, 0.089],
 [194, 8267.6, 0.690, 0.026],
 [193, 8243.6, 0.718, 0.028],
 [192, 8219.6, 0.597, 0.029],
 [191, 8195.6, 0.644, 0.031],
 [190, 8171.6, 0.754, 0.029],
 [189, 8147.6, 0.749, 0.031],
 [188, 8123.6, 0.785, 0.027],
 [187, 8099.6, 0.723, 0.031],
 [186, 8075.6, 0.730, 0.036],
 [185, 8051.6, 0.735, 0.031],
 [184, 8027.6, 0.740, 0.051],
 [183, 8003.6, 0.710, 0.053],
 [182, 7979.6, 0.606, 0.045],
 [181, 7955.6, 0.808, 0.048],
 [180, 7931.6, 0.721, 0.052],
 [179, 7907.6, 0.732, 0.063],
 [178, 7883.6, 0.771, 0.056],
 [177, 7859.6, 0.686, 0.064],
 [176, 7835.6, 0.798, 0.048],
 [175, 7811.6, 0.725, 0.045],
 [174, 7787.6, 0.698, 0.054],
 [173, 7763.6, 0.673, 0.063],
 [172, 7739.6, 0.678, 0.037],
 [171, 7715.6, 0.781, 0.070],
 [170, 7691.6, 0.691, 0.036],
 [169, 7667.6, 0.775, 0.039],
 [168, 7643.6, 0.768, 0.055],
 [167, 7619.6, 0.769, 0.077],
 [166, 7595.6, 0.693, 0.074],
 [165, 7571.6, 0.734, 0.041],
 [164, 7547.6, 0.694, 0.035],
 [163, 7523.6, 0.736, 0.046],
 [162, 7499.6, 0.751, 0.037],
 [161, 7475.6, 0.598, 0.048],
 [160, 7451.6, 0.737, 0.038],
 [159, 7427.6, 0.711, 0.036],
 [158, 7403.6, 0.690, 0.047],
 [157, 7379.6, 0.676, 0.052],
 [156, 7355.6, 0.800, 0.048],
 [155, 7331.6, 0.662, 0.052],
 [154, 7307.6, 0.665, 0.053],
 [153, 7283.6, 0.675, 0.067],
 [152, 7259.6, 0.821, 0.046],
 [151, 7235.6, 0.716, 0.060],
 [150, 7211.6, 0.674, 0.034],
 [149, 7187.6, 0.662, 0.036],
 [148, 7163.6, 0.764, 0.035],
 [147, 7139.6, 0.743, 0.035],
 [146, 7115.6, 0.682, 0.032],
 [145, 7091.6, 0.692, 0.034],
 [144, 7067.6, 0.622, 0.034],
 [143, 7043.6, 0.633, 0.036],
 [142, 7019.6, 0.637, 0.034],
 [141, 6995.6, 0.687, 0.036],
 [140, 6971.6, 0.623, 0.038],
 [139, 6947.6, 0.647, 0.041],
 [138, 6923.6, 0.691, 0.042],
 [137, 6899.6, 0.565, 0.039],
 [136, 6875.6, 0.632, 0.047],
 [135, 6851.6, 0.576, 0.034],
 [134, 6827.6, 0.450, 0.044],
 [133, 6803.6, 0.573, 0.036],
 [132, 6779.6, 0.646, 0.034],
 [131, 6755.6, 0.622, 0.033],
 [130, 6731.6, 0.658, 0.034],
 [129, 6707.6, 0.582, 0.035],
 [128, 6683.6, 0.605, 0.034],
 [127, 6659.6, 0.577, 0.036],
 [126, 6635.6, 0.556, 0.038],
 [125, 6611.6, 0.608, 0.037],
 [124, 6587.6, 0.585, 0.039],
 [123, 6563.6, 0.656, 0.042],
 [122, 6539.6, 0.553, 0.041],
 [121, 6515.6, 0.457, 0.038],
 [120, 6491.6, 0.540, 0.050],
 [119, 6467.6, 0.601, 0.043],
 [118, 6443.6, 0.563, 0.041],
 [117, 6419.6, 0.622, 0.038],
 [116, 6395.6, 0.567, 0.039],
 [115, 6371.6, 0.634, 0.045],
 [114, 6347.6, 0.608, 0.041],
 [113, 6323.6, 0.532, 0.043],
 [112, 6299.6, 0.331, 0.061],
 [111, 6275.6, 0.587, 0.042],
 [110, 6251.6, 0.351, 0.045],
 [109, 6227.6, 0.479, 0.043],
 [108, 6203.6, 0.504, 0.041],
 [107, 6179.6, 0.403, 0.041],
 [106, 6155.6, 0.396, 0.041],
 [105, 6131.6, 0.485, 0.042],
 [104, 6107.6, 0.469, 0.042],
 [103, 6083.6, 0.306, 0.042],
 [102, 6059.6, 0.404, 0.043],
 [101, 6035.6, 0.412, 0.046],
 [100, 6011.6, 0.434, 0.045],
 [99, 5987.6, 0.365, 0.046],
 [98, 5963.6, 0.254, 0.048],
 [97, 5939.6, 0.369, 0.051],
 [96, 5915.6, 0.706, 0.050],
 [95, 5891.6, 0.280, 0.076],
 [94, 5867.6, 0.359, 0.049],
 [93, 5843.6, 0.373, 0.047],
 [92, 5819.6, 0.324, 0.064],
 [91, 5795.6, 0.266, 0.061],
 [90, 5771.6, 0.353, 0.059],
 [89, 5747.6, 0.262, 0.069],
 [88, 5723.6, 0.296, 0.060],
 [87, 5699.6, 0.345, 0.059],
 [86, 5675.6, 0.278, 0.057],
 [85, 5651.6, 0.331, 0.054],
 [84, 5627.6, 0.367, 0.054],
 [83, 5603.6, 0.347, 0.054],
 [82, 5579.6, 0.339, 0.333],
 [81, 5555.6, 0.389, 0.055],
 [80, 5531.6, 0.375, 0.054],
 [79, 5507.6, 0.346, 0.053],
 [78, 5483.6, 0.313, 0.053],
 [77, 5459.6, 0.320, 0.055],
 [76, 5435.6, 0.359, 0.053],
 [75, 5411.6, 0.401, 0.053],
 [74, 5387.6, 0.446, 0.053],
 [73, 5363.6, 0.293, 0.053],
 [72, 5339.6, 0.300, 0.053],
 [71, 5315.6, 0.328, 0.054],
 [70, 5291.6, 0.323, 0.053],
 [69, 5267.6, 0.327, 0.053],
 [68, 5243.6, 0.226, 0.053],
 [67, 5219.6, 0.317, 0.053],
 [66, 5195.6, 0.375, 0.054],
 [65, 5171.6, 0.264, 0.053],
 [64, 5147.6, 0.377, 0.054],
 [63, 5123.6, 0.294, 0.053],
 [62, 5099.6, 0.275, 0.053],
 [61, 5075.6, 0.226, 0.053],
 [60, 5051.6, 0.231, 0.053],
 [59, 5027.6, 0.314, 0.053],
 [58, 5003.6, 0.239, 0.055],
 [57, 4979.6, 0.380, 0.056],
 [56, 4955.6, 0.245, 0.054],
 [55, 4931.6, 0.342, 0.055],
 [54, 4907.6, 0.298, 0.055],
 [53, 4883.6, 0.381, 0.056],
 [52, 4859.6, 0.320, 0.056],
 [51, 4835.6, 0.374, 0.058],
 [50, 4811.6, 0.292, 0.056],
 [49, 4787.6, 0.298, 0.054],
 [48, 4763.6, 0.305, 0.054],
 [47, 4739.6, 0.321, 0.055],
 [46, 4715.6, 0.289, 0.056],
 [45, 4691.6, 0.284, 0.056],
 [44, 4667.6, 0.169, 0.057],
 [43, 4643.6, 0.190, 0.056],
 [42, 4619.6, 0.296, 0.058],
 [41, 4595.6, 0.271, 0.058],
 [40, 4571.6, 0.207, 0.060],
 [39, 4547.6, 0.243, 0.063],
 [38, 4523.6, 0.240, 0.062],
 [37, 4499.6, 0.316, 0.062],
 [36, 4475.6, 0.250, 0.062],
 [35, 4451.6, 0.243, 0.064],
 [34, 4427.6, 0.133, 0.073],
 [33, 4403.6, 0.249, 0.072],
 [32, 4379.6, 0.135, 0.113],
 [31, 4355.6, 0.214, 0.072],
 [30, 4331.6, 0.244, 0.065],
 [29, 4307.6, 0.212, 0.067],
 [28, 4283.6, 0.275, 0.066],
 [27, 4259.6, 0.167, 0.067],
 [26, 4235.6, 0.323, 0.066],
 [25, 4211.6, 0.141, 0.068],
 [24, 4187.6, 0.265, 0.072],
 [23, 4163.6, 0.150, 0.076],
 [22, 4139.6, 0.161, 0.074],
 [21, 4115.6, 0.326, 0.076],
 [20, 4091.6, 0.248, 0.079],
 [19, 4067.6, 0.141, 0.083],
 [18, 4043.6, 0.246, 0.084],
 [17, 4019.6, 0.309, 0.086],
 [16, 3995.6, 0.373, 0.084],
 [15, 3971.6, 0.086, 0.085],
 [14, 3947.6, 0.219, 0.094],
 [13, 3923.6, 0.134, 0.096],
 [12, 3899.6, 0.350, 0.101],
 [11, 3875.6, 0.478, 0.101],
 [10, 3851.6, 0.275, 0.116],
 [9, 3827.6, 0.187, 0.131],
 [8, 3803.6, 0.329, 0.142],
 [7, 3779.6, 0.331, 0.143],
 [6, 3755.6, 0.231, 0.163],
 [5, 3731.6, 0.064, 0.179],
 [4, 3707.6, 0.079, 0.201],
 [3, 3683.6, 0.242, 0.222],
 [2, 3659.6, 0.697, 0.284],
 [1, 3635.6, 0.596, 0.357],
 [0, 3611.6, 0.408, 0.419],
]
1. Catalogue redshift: 0.587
